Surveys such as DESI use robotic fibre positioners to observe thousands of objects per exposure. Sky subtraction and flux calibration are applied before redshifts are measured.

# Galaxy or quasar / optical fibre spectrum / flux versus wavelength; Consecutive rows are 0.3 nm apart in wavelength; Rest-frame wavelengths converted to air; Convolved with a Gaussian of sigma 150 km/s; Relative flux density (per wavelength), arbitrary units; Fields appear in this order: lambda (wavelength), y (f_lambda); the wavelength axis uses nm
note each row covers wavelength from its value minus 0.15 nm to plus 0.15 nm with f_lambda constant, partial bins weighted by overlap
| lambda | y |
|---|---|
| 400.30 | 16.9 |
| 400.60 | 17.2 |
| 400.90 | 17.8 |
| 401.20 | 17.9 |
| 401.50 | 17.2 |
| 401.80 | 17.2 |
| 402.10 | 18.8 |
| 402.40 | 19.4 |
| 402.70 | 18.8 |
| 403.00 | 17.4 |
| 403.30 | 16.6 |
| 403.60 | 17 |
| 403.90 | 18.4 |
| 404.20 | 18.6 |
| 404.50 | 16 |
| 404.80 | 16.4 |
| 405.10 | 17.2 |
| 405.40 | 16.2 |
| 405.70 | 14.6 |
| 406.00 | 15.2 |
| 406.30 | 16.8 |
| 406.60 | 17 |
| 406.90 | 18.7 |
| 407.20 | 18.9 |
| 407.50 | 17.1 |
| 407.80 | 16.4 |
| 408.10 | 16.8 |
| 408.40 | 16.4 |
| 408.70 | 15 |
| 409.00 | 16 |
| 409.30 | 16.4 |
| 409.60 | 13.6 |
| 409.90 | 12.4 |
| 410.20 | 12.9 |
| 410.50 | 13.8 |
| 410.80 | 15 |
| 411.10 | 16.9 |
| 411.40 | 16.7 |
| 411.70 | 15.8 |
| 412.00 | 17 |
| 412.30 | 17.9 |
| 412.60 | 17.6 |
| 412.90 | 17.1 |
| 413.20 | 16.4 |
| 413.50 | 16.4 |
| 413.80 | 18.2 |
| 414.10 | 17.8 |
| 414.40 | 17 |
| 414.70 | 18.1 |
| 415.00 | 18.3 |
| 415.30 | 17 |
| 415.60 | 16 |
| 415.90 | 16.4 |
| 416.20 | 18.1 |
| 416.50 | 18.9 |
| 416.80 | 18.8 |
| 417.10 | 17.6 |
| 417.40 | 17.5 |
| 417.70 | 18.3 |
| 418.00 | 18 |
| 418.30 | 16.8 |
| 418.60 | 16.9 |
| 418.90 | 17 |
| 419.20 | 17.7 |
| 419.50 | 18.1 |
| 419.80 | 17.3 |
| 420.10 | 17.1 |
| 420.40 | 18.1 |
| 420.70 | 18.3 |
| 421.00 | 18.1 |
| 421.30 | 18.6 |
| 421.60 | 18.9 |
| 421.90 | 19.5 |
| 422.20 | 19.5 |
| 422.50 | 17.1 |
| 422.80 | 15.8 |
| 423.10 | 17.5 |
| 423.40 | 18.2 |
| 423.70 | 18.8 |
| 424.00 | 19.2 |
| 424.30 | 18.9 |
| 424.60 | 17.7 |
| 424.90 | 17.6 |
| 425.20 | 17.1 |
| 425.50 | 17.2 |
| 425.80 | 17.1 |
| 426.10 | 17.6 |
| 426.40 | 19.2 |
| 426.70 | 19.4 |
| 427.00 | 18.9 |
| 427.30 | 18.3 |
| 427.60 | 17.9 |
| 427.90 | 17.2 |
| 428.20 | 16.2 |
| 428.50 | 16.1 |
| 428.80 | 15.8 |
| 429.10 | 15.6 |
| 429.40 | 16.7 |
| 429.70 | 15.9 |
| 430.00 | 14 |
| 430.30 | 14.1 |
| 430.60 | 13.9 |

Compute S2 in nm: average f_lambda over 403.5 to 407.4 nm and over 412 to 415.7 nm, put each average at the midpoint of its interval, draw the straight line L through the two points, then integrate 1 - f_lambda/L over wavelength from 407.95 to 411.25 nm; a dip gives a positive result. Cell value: 0.412 nm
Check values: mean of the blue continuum 17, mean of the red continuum 17.3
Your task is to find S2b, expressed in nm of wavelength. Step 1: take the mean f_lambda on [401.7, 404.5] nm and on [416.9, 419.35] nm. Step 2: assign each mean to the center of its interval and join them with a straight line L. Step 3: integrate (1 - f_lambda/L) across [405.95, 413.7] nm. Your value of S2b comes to 0.68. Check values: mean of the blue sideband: 17.9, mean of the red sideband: 17.5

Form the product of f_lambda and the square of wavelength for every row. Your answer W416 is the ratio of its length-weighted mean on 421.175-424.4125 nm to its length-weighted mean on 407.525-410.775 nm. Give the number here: 1.30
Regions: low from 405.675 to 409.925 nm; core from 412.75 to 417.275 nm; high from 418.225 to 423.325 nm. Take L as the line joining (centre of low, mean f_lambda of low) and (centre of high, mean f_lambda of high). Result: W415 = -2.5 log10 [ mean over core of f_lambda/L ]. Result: -0.02 mag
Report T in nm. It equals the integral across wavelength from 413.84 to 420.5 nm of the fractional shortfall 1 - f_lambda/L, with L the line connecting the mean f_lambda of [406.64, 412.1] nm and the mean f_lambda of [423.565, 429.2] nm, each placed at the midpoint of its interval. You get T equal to -0.349 nm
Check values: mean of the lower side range 15.9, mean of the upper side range 17.7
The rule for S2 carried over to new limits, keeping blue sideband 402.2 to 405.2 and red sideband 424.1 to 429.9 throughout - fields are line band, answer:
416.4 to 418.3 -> -0.063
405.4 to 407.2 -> 0.096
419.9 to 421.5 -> -0.056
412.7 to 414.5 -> 0.035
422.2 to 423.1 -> 0.015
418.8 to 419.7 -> -0.008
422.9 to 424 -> -0.050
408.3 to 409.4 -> 0.103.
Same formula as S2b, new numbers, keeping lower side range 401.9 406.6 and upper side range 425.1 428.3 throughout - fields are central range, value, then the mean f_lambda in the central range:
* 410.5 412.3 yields 0.122 nm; 16.2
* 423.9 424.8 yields -0.037 nm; 18.5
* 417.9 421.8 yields -0.029 nm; 17.8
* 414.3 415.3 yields -0.013 nm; 17.7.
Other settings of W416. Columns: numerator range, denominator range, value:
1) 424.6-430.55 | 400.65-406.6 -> 1.10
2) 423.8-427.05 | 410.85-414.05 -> 1.14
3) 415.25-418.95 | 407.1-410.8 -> 1.18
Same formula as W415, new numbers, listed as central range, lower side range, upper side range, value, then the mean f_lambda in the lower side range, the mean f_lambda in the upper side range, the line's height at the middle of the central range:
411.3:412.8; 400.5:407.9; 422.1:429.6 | 0.03 mag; 17.3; 17.6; 17.4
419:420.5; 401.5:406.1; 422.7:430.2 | -0.02 mag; 17.2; 17.3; 17.3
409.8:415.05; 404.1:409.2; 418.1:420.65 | 0.04 mag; 16.6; 17.4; 17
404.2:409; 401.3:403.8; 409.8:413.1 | 0.02 mag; 17.8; 15.8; 16.9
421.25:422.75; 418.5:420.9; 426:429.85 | -0.06 mag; 17.6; 17.3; 17.5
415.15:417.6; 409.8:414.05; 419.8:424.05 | -0.03 mag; 16.1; 18.1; 17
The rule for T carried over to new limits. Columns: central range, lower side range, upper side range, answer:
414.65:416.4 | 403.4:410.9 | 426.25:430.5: -0.100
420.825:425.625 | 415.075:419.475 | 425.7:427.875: -0.026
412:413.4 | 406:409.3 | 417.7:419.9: -0.007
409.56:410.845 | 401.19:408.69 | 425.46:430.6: 0.277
